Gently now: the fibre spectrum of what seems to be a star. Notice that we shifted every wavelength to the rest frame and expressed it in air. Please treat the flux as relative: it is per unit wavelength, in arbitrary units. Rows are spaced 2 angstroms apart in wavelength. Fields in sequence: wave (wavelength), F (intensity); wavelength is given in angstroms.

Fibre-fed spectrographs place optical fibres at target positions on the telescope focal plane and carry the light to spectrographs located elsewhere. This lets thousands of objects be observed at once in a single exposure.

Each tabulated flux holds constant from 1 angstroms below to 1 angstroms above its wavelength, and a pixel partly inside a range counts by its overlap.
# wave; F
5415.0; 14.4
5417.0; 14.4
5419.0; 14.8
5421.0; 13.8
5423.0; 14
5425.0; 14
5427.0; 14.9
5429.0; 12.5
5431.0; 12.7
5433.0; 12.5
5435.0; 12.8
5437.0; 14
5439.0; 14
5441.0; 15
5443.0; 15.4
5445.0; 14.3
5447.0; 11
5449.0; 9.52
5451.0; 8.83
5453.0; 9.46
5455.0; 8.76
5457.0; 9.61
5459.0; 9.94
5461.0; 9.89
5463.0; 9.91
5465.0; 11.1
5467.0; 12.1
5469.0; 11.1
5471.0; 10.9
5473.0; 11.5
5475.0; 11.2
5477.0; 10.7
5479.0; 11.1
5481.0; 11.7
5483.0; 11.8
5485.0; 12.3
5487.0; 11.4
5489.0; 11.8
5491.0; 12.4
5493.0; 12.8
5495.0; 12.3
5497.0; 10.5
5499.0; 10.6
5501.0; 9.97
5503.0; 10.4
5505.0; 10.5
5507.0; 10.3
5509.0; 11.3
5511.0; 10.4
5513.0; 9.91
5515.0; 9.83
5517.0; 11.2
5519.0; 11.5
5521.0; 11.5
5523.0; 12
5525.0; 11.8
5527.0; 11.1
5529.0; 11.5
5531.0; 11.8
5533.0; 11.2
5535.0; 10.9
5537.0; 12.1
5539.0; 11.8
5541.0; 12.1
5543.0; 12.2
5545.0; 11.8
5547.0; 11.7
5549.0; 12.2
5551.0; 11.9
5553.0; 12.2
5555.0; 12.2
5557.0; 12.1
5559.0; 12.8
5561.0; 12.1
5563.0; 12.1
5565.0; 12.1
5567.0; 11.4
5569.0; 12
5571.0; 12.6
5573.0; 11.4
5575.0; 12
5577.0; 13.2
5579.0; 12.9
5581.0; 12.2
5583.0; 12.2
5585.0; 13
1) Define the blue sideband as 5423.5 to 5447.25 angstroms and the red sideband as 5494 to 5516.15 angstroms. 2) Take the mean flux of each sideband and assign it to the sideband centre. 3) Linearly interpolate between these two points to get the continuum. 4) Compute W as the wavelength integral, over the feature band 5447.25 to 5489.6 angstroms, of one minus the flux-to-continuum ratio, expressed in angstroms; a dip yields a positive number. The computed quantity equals 5.0 angstroms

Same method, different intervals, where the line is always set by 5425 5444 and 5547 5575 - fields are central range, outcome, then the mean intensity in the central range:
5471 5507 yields 4.8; 11.3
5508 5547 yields 3.5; 11.4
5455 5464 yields 2.5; 9.72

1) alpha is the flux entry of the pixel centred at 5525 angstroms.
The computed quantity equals 11.8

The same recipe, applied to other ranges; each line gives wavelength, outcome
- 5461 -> 9.89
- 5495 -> 12.3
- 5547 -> 11.7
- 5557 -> 12.1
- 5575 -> 12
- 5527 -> 11.1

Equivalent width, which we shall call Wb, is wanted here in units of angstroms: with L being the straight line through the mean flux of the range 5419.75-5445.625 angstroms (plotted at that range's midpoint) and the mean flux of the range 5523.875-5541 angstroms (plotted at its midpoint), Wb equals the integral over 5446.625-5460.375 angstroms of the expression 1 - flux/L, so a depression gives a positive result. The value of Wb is 3.94 angstroms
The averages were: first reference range 13.8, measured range 9.53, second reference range 11.6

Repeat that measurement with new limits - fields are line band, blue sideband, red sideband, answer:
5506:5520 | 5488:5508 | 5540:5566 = 1.0 angstroms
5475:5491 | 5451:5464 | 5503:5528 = -2.2 angstroms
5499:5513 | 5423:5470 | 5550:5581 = 1.9 angstroms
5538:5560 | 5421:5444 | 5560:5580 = 0.6 angstroms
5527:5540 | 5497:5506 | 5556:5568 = -0.3 angstroms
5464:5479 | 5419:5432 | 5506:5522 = 1.2 angstroms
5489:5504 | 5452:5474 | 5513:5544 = -0.5 angstroms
